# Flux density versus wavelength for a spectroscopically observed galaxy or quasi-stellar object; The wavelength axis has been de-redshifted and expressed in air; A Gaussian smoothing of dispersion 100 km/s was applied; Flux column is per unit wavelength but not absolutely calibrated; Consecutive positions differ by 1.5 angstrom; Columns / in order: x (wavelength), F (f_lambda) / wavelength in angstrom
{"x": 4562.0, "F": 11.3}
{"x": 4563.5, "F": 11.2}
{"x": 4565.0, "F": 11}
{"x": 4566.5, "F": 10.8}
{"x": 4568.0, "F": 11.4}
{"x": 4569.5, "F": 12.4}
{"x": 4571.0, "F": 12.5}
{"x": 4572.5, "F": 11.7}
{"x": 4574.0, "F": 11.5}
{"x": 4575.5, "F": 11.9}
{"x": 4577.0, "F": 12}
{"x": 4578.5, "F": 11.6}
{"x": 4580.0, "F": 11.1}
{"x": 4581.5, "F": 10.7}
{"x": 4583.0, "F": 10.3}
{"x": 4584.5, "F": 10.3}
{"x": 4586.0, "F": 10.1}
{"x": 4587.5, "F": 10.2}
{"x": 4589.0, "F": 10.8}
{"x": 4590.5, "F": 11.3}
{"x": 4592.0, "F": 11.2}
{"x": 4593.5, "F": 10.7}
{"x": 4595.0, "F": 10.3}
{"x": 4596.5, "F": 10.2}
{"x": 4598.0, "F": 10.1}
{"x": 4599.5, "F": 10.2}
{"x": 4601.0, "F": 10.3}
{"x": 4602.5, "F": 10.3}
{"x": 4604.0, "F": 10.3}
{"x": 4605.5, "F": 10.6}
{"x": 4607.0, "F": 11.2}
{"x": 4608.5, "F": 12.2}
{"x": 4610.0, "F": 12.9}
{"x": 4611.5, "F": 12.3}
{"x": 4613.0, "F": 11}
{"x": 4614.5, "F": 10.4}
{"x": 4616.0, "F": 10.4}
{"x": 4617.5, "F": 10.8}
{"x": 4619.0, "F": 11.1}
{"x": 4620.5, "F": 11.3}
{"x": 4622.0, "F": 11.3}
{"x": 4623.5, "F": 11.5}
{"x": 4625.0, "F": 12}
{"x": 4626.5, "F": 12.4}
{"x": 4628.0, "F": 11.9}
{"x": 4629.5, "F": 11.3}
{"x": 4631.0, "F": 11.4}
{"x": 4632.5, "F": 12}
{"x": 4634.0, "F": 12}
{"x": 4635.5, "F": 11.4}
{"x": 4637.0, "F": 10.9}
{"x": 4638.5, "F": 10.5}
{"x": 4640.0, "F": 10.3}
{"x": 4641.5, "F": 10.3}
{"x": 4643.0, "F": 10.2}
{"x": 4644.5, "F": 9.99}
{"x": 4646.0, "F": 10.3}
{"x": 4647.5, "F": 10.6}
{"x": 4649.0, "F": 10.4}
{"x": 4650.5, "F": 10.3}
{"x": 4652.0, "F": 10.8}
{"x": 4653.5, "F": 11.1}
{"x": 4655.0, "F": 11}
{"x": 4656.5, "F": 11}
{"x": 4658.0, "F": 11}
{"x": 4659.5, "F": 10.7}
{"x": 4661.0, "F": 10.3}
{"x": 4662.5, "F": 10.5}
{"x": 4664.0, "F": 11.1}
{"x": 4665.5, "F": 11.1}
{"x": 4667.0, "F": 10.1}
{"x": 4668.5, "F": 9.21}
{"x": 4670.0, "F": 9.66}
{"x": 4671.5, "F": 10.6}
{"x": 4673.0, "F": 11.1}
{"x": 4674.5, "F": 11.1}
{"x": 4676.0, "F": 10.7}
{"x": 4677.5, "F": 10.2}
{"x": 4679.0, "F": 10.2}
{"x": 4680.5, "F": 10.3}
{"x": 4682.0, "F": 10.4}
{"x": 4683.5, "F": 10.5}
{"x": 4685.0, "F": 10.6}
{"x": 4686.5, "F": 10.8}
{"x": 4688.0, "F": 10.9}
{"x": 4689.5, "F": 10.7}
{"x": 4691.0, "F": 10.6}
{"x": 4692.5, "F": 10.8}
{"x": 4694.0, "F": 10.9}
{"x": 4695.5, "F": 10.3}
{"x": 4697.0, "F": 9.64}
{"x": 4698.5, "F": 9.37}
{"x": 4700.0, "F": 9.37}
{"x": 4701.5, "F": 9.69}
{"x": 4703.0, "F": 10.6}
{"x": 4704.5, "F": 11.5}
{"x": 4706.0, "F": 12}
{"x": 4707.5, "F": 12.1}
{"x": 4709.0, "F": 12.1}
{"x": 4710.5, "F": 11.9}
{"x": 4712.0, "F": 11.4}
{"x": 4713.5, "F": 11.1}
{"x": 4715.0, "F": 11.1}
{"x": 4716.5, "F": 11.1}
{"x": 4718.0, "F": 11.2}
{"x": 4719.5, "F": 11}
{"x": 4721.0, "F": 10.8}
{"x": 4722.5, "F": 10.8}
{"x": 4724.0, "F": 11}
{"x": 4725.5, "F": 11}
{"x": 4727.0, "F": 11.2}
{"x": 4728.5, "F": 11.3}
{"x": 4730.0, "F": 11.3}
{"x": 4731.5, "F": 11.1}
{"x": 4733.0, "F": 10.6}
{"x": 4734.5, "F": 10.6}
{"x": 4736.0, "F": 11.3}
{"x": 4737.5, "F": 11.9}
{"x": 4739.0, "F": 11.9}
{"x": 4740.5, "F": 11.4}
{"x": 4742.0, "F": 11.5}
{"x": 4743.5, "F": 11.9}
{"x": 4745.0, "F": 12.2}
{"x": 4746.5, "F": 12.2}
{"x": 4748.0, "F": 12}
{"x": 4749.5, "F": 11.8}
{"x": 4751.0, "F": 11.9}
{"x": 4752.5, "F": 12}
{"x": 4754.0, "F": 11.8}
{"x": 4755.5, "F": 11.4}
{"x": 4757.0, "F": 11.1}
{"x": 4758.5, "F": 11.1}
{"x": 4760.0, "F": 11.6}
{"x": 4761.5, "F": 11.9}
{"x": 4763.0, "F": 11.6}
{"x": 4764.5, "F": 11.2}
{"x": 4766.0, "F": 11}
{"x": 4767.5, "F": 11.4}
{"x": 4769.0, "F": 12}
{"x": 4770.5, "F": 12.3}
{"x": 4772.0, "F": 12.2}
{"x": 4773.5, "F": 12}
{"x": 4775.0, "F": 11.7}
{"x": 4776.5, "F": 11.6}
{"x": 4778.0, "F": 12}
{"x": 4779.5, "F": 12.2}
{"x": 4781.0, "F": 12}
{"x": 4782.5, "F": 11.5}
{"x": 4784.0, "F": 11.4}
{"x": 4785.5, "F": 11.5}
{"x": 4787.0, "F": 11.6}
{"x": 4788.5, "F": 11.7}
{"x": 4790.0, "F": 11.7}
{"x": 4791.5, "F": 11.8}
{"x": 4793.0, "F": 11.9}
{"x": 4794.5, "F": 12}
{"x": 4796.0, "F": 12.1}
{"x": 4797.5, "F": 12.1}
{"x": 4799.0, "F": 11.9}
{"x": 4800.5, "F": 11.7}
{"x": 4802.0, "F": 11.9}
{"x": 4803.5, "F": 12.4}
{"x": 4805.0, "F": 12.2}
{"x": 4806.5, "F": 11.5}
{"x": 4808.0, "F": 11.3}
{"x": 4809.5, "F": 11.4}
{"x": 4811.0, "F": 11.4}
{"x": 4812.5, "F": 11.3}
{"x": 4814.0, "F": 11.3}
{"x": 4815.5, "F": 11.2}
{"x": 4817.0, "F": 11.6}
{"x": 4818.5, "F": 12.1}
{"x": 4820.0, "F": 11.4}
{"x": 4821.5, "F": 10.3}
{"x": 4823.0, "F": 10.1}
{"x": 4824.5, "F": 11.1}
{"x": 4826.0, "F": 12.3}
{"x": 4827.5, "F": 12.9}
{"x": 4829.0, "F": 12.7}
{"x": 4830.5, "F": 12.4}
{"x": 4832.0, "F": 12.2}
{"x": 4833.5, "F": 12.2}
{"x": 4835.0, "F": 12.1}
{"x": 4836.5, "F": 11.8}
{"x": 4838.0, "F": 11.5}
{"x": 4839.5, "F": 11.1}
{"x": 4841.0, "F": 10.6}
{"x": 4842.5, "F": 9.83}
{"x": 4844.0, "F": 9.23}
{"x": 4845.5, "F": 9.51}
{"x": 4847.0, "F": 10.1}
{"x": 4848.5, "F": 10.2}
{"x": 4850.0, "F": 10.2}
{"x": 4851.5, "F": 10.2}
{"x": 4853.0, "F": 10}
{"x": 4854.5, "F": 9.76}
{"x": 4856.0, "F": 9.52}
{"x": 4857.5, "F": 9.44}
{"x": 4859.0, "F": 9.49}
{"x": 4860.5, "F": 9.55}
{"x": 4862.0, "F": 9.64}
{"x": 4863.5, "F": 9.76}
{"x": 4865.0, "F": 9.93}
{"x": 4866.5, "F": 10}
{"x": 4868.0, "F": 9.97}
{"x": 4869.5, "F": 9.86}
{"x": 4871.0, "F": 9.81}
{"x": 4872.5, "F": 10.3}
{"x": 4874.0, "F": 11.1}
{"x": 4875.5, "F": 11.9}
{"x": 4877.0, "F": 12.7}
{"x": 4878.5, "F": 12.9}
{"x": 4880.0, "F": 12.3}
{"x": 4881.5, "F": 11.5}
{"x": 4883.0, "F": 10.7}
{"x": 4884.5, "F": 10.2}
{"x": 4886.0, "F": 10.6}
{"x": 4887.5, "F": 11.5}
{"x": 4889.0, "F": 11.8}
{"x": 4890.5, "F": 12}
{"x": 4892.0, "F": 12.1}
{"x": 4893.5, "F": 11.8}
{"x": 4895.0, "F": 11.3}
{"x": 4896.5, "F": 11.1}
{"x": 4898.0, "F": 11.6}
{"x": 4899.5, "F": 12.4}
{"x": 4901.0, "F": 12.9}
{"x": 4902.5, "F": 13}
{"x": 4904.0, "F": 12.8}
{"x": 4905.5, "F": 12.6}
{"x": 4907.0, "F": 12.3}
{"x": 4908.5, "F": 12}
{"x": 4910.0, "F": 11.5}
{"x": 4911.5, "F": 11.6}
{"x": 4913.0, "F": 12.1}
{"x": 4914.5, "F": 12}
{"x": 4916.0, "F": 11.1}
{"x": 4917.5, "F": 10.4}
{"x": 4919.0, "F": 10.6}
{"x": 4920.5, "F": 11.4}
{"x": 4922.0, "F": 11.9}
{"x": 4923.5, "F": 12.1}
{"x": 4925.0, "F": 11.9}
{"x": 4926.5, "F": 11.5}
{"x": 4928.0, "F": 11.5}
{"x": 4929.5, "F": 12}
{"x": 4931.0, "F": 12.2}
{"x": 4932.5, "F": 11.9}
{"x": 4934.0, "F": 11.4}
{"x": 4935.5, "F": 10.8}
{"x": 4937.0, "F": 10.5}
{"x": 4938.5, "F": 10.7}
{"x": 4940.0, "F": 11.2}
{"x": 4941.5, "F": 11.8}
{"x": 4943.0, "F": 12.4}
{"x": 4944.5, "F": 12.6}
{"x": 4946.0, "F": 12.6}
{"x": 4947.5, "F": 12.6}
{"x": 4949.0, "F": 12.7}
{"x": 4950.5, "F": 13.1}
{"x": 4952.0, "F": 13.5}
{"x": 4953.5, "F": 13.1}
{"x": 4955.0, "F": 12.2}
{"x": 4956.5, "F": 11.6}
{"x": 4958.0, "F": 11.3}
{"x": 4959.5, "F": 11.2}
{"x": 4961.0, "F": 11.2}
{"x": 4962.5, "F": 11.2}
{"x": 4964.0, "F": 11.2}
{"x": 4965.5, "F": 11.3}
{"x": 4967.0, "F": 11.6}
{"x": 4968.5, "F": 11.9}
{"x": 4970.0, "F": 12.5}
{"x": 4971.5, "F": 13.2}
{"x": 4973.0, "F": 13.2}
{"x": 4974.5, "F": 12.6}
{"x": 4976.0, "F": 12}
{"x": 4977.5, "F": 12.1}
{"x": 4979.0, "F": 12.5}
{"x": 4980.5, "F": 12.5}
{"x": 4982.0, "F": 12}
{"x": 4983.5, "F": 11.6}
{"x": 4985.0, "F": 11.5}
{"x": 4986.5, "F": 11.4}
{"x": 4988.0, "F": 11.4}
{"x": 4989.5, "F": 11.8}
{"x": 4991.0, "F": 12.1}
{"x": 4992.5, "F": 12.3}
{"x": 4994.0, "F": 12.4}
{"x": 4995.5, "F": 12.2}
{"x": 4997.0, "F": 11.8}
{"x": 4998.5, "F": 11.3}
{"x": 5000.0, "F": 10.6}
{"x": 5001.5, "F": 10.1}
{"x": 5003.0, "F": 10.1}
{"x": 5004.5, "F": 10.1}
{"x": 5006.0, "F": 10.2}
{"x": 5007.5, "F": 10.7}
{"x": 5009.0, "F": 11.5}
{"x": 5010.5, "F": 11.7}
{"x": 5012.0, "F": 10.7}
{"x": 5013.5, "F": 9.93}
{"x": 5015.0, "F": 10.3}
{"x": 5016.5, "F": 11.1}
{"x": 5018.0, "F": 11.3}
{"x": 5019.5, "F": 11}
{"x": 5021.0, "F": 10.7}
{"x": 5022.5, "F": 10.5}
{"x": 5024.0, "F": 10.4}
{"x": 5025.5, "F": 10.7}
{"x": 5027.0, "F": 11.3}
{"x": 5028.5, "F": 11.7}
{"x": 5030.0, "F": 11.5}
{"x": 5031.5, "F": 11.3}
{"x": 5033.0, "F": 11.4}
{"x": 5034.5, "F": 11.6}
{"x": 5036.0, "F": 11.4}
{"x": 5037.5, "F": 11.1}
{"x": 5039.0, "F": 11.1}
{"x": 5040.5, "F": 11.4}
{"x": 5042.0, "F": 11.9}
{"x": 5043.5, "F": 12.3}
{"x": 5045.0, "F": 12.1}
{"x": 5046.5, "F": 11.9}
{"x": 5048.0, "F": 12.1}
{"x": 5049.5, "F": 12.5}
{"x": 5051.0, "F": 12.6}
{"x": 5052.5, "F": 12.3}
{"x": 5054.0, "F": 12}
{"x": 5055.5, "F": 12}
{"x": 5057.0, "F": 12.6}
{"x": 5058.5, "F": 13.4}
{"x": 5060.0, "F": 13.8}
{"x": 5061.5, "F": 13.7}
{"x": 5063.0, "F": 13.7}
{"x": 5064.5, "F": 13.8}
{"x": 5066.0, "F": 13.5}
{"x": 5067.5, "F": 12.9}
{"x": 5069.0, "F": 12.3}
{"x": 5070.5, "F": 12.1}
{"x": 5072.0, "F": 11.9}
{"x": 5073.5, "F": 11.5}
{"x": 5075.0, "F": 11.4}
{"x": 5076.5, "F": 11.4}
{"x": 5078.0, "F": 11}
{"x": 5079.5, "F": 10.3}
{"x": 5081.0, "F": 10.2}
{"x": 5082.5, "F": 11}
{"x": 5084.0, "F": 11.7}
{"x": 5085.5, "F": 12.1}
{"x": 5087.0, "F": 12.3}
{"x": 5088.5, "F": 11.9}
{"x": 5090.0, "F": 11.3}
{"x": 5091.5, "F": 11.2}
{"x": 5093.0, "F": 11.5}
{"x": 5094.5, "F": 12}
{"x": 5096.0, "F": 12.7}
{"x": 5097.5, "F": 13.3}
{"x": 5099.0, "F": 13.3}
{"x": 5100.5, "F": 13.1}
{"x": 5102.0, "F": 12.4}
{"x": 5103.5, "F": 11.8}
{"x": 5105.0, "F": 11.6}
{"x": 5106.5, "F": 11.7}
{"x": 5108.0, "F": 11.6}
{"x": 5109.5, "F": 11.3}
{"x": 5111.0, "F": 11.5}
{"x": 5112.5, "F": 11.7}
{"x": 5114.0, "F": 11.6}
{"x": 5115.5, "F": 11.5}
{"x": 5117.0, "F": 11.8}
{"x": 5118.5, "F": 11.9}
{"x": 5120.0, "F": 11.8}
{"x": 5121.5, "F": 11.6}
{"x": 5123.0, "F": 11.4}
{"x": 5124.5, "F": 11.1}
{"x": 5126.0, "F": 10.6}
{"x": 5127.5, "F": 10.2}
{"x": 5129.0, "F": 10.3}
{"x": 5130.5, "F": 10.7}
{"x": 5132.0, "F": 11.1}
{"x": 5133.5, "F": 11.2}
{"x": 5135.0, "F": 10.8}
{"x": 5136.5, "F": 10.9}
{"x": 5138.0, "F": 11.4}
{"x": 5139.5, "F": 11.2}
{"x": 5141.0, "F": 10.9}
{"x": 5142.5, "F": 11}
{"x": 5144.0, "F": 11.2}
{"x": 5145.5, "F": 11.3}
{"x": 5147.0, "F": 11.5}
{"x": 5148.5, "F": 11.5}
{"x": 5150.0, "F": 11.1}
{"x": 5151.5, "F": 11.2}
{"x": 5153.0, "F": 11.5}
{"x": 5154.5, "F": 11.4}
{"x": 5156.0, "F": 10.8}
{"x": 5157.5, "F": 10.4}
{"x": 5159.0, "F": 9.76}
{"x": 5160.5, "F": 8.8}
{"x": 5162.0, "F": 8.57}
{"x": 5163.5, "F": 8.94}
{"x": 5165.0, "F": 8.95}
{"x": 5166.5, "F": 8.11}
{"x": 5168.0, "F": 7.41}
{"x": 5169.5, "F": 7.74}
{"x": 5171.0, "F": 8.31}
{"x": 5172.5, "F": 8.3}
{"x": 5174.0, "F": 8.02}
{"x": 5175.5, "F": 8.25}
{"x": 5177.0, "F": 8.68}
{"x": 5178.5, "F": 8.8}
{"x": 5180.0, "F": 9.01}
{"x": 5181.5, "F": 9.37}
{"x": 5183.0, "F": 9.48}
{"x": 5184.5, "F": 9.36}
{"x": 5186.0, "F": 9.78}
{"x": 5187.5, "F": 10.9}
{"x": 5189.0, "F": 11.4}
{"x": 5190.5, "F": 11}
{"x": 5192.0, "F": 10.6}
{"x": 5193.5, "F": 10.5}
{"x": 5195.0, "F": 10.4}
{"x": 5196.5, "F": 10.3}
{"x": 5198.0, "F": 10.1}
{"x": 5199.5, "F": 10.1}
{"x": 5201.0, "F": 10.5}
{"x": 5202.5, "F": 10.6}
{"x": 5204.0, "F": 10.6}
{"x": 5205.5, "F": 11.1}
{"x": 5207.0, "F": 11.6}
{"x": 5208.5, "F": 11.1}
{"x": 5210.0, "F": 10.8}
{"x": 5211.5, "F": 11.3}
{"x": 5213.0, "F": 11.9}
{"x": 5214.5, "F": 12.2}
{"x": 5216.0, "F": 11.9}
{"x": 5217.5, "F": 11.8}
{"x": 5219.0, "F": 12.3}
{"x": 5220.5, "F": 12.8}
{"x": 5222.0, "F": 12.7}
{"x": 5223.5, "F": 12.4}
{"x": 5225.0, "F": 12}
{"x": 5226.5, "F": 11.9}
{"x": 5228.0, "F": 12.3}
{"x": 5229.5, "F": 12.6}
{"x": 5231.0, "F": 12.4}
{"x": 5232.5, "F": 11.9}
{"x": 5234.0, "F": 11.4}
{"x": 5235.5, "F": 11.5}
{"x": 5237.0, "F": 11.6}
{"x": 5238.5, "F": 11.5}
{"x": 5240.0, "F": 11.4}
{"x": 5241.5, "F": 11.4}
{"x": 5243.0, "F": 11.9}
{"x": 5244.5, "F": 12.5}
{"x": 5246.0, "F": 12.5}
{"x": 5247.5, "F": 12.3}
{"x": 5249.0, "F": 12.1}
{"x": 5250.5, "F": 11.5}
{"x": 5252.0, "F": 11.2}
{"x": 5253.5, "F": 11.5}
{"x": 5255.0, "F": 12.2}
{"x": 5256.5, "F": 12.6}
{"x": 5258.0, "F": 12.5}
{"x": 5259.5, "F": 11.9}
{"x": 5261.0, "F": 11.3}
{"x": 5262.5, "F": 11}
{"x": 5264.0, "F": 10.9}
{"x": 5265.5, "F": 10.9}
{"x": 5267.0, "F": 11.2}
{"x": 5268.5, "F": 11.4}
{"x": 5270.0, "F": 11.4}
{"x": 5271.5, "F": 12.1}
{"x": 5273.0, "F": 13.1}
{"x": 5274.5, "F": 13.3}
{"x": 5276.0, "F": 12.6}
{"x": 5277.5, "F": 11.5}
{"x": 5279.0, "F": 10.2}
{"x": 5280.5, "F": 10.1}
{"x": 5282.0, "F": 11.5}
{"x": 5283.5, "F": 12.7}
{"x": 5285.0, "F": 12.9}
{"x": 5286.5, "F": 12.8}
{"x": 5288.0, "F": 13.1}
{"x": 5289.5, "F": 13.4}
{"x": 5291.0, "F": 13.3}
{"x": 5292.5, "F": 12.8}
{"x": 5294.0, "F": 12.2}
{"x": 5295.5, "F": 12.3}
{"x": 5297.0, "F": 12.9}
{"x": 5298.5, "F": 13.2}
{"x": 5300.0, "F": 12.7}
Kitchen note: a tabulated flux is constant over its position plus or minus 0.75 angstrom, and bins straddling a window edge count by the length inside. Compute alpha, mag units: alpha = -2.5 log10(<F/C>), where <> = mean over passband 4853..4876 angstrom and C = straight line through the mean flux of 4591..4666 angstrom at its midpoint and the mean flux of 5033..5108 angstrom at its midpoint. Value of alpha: 0.16 mag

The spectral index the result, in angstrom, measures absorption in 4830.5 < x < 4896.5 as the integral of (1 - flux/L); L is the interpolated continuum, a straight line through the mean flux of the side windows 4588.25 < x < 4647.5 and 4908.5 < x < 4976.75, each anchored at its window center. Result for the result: 4.9 angstrom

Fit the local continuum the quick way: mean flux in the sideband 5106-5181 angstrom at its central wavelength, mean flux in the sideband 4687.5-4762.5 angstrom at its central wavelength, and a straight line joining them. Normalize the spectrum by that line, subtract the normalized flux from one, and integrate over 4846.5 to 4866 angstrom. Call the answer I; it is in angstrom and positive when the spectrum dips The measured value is 2.0 angstrom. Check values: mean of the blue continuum 11.2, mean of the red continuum 10.4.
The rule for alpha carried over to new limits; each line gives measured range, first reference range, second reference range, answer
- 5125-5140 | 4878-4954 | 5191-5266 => 0.08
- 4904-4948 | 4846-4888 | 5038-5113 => -0.08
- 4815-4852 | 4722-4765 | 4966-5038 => 0.03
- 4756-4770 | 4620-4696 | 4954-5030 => -0.04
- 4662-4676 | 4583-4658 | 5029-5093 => 0.05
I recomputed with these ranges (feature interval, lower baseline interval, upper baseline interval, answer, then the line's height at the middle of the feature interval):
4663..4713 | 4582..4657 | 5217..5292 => 1.7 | 11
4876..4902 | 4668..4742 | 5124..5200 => -3.0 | 10.5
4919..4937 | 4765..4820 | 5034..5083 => 0.5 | 11.9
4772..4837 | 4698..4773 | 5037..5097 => -1.4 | 11.5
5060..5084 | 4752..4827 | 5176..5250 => -1.6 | 11.3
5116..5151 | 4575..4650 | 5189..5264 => 1.0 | 11.5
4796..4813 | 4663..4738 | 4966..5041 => -1.2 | 11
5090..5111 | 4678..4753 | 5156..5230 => -3.2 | 10.5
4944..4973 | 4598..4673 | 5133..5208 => -4.9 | 10.4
